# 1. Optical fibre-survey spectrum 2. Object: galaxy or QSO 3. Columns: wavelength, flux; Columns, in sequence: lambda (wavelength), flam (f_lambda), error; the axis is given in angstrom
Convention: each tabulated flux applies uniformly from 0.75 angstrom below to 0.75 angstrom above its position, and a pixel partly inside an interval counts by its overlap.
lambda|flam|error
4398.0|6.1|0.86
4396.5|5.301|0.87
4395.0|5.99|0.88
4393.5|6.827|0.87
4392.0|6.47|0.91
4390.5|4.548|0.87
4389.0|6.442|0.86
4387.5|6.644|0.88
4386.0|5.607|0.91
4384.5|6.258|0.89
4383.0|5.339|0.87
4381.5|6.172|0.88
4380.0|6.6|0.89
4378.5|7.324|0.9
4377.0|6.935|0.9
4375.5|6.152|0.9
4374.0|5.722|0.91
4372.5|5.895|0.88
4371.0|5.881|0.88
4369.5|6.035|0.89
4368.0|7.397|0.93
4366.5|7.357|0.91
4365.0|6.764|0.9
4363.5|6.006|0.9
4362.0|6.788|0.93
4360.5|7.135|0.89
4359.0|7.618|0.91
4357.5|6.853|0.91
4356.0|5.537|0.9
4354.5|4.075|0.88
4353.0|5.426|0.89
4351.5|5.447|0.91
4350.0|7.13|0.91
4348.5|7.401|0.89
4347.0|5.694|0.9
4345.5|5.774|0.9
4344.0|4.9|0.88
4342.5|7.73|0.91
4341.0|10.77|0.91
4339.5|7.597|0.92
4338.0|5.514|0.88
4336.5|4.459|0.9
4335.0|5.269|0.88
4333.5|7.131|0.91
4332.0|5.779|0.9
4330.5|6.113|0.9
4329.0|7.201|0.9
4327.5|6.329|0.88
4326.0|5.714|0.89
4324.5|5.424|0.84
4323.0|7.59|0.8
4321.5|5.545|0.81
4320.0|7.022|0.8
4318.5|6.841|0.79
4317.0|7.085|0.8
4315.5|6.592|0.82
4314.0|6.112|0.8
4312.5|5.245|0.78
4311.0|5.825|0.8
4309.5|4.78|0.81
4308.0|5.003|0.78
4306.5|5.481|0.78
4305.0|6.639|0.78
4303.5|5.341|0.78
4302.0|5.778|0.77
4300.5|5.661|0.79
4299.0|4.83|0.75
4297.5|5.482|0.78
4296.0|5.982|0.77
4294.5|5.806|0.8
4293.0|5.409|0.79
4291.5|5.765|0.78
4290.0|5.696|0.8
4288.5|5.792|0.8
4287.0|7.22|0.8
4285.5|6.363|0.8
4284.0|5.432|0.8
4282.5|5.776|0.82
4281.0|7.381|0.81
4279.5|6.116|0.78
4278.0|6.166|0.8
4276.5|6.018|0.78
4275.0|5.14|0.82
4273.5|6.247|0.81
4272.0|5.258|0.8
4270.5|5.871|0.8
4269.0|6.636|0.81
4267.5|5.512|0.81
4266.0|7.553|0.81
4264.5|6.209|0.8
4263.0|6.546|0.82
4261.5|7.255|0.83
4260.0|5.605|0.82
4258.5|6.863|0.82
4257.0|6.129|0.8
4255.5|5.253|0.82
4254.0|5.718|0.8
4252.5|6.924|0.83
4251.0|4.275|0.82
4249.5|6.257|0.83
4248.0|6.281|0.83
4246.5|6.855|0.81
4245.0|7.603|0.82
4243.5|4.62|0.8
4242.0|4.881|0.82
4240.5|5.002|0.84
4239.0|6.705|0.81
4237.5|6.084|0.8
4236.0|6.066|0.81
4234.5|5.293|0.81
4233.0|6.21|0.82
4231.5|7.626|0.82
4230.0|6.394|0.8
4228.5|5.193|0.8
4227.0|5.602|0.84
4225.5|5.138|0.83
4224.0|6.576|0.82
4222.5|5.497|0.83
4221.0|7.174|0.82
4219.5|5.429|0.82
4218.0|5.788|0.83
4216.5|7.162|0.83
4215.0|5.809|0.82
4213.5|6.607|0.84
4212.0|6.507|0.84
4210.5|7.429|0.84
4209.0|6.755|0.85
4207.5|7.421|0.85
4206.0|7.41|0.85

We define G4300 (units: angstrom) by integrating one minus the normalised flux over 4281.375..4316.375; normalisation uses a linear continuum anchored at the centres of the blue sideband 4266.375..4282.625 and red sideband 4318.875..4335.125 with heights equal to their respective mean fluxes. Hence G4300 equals 2.4 angstrom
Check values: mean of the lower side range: 6.06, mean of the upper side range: 6.34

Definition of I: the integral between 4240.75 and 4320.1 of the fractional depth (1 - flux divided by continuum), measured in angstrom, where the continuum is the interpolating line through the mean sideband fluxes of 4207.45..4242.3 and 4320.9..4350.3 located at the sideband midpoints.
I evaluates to 4.1 angstrom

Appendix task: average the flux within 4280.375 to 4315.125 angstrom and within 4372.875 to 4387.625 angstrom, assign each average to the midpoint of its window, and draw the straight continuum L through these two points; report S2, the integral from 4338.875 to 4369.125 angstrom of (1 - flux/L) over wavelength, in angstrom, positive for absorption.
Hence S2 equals -2.8 angstrom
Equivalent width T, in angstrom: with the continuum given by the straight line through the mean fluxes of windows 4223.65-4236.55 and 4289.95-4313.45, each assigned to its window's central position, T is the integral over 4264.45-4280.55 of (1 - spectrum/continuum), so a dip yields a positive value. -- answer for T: -1.00 angstrom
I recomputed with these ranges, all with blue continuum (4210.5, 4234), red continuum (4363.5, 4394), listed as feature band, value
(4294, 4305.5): 1.09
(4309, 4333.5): 0.11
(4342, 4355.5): 0.81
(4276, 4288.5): -0.07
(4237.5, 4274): 0.86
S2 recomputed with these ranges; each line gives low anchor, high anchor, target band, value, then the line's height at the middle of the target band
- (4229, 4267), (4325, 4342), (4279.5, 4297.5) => 0.9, 6.34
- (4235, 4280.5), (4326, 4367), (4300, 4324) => 1.0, 6.28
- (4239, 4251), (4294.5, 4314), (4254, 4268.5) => -1.3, 5.78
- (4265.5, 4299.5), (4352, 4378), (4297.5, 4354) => 0.1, 6.16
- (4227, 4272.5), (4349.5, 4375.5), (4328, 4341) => -0.3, 6.24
